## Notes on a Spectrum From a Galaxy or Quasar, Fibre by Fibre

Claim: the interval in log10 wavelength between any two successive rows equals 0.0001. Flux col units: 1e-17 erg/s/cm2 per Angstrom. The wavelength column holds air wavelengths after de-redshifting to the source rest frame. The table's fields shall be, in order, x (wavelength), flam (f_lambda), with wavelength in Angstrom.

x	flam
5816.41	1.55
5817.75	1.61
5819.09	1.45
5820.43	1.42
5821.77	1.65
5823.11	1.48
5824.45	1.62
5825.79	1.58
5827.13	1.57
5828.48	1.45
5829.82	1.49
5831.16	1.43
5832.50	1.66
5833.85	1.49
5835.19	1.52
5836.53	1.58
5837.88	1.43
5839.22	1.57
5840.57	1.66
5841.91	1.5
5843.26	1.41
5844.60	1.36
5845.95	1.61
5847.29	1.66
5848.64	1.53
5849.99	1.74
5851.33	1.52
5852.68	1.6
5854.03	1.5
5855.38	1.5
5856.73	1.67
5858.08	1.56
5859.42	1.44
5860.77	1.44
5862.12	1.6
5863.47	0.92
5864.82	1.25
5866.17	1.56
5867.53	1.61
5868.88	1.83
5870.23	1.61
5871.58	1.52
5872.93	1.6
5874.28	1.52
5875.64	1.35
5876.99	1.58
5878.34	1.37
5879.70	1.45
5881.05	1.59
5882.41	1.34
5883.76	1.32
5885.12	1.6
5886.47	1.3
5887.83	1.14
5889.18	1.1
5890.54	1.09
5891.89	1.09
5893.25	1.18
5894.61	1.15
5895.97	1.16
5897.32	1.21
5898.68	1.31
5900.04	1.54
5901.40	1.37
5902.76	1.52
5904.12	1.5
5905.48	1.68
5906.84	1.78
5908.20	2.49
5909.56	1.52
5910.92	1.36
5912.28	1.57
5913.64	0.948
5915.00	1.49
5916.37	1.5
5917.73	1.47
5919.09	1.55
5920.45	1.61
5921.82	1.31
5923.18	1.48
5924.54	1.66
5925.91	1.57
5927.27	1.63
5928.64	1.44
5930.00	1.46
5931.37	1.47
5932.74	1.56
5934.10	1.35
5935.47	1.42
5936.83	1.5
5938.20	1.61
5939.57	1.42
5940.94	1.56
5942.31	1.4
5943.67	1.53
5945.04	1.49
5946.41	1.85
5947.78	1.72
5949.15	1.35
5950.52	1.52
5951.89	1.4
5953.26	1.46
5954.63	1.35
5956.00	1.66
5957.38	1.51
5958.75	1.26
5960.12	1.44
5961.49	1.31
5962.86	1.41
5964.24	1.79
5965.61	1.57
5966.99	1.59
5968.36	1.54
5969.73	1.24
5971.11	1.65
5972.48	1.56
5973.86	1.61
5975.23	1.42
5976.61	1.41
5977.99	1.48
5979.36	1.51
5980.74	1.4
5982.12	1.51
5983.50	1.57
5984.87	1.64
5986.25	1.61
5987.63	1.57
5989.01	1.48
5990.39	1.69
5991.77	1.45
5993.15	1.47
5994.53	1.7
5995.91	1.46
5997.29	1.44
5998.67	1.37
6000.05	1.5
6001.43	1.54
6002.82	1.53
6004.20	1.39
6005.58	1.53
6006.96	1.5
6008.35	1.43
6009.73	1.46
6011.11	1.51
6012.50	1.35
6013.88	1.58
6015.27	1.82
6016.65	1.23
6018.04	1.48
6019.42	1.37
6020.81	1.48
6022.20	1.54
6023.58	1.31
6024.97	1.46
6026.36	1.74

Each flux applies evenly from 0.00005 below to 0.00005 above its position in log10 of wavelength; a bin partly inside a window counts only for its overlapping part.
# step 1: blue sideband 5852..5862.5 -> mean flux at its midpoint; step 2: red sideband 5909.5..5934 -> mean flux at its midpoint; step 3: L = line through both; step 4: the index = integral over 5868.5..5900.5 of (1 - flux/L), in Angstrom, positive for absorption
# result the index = 3.0 Angstrom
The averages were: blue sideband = 1.54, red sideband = 1.47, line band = 1.37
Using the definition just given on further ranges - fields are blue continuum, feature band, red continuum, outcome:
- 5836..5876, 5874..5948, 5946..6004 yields 2.96 Angstrom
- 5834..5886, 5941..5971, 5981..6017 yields 0.27 Angstrom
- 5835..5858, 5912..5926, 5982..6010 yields 0.66 Angstrom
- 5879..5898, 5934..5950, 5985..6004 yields -1.45 Angstrom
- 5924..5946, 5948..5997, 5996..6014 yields -0.60 Angstrom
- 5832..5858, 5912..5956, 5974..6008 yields 0.98 Angstrom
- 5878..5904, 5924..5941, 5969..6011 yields -1.43 Angstrom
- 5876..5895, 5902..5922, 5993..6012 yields -3.09 Angstrom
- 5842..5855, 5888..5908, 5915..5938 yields 2.09 Angstrom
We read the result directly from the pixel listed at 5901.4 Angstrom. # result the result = 1.37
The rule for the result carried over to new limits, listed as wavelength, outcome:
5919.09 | 1.55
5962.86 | 1.41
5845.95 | 1.61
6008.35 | 1.43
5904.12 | 1.5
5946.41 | 1.85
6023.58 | 1.31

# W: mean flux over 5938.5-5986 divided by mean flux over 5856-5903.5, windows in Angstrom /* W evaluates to 1.08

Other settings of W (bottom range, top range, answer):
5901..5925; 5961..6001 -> 0.98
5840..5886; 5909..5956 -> 0.99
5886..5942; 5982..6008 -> 1.06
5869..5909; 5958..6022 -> 1.04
